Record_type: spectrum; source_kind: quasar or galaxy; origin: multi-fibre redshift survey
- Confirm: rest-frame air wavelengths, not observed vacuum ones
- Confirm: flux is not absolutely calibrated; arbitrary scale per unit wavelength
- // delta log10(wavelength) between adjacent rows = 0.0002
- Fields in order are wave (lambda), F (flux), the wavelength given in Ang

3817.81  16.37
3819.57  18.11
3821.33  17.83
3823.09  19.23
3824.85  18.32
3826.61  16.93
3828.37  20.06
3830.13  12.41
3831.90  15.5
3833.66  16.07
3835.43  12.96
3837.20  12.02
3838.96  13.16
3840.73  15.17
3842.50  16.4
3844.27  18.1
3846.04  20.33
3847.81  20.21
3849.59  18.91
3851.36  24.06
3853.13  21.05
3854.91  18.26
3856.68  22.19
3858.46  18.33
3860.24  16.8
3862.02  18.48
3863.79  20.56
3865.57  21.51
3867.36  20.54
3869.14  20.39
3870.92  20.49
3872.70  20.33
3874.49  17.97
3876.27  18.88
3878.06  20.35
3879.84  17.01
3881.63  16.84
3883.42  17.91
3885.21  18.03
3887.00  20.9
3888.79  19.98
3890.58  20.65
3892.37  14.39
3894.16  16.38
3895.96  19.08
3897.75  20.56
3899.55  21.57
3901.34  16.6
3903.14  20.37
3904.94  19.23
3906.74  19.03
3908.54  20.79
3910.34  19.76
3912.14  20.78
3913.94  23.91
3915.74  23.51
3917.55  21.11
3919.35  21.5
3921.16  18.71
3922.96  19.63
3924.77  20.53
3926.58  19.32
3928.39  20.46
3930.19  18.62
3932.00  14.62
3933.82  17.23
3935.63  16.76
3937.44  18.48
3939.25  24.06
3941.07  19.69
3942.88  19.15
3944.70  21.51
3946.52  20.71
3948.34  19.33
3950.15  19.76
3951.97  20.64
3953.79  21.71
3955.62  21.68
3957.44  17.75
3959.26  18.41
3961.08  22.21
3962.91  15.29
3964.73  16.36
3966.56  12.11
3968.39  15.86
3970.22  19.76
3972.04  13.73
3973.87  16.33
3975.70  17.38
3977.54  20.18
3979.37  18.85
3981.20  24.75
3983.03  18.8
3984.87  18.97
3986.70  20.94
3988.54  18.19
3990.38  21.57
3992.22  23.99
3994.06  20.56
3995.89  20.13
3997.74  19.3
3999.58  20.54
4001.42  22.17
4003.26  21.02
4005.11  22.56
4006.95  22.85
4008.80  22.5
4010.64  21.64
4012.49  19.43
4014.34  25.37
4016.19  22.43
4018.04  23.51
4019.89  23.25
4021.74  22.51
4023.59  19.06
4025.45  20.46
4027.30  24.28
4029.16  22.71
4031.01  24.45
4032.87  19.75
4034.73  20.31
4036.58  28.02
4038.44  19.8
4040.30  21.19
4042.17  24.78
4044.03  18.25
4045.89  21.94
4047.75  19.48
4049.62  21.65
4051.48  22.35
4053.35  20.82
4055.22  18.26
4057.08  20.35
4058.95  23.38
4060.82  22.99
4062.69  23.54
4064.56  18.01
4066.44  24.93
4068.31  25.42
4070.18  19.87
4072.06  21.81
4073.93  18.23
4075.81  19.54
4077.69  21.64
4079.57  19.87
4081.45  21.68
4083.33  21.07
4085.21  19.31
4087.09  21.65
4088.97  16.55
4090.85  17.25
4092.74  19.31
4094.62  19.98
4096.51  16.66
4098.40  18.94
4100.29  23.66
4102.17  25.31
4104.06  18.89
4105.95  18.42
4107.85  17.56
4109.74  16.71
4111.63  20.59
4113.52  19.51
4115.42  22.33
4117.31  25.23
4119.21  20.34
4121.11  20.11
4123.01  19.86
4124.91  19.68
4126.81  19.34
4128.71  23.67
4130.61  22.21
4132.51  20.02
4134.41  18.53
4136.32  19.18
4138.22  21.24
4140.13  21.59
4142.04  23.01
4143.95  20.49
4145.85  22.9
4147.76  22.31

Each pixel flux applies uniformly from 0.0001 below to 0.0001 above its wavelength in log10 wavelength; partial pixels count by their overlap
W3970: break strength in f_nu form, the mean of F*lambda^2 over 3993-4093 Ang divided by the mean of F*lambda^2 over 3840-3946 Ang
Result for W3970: 1.2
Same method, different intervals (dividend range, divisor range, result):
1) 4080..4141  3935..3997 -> 1.12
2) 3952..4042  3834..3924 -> 1.14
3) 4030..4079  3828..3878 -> 1.30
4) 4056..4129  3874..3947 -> 1.16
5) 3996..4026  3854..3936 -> 1.19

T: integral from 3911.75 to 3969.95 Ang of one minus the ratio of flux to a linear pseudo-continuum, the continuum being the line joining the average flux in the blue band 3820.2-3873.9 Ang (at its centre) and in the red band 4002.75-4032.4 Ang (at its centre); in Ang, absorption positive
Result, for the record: 3.0 Ang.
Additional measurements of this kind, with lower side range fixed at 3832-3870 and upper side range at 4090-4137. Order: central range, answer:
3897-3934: -2.4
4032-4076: -3.9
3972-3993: -0.5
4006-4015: -1.3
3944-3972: 0.5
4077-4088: -0.5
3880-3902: 0.0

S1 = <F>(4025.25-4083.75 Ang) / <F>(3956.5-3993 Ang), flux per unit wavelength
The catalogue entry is 1.16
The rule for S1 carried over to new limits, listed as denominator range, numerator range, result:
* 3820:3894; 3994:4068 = 1.19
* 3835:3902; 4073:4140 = 1.08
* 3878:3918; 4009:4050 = 1.13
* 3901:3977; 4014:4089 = 1.13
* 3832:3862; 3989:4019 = 1.23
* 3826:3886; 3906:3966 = 1.09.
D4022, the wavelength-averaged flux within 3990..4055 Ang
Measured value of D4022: 21.8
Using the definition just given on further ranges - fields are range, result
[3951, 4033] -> 20.4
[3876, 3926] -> 19.6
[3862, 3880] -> 19.9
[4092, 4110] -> 19.7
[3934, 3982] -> 18.9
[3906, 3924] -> 20.9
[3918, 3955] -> 19.7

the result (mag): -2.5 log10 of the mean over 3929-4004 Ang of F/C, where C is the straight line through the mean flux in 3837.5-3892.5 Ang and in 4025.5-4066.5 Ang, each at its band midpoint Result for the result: 0.07 mag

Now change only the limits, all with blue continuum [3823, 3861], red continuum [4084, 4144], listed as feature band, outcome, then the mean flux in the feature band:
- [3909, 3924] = -0.156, 21.1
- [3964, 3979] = 0.140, 16.5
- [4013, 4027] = -0.160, 22.4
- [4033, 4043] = -0.159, 22.5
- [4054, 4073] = -0.111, 21.8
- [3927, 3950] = -0.043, 19.2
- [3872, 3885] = -0.031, 18.4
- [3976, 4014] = -0.103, 21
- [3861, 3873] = -0.143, 20.3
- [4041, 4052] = -0.096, 21.4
